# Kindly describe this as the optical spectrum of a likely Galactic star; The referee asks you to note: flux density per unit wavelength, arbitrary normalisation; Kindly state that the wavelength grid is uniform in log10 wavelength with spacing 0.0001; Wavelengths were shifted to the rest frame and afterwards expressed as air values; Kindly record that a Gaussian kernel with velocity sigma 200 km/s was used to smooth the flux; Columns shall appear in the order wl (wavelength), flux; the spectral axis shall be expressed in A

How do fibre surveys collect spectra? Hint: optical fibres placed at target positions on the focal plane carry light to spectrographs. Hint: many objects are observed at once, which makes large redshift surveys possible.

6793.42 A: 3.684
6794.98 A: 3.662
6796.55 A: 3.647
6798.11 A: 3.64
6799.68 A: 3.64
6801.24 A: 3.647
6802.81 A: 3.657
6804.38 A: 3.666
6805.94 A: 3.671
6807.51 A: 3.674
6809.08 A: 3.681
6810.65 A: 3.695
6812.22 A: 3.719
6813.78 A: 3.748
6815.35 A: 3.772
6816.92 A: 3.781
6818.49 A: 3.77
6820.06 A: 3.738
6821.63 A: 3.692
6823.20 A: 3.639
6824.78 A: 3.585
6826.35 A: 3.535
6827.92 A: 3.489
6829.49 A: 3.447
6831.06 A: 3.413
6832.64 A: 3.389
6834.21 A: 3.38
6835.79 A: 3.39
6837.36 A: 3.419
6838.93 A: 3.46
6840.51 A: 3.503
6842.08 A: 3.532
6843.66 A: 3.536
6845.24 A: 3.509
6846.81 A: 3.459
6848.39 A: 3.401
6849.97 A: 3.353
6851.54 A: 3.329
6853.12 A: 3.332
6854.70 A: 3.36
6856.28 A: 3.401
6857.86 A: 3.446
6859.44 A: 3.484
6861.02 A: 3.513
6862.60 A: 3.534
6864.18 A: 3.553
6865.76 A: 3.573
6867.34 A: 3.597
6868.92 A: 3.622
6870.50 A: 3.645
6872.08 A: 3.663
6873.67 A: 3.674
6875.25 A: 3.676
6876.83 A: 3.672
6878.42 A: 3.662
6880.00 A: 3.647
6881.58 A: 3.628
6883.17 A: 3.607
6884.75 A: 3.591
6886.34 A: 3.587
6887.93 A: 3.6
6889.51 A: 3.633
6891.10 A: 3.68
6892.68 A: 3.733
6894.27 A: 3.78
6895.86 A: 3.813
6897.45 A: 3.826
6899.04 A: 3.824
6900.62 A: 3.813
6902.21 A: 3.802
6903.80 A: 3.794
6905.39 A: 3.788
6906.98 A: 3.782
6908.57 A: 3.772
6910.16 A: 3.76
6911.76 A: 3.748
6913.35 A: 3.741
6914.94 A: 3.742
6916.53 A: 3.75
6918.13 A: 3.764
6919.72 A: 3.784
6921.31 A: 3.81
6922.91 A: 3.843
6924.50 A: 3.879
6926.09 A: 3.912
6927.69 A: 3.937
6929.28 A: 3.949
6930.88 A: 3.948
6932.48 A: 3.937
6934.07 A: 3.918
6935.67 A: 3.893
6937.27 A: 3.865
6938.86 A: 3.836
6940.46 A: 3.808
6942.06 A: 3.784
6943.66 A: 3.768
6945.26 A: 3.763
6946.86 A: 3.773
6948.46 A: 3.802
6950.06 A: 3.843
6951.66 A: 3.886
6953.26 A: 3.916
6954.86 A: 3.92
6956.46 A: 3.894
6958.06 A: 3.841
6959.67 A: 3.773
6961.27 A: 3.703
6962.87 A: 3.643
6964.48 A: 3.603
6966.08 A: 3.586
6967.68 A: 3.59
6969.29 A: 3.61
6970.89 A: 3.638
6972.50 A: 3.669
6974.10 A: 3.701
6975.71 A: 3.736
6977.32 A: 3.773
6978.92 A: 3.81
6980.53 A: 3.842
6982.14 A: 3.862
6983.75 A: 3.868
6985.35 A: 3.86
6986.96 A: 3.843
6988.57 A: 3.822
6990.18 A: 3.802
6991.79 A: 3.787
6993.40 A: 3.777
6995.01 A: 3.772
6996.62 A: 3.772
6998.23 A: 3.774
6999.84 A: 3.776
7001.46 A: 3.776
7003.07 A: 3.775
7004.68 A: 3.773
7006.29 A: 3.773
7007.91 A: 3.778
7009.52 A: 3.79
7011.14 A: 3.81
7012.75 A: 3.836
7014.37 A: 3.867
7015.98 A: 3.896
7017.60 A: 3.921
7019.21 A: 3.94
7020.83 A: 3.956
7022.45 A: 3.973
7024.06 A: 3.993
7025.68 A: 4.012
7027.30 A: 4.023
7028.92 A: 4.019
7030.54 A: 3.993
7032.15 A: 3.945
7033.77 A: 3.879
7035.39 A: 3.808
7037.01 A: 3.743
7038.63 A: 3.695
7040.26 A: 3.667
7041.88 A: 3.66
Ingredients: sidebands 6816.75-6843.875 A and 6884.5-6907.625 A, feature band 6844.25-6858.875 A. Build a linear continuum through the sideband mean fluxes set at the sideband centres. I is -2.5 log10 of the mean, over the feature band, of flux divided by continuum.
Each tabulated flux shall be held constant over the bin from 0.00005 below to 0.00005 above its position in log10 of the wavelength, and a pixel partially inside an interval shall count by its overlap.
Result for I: 0.062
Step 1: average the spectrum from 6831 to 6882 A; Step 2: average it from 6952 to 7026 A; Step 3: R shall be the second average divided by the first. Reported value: 1.08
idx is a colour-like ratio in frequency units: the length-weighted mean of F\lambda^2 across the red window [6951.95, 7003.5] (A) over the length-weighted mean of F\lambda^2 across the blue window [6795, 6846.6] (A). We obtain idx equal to 1.10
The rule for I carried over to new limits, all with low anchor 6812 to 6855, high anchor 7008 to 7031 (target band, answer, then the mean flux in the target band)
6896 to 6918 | -0.03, 3.78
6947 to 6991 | 0.01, 3.77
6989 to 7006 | 0.03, 3.78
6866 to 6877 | -0.01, 3.65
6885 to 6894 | 0.00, 3.65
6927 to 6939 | -0.05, 3.92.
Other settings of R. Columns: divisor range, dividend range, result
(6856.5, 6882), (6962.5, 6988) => 1.04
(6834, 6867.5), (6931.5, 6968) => 1.10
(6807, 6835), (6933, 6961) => 1.06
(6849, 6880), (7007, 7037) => 1.11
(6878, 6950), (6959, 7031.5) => 1.01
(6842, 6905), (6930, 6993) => 1.05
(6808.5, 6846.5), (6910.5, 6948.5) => 1.07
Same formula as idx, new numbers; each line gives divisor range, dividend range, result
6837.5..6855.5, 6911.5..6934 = 1.15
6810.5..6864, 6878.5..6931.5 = 1.09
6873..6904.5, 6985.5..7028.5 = 1.08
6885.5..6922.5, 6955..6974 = 1.00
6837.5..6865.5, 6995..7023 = 1.16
